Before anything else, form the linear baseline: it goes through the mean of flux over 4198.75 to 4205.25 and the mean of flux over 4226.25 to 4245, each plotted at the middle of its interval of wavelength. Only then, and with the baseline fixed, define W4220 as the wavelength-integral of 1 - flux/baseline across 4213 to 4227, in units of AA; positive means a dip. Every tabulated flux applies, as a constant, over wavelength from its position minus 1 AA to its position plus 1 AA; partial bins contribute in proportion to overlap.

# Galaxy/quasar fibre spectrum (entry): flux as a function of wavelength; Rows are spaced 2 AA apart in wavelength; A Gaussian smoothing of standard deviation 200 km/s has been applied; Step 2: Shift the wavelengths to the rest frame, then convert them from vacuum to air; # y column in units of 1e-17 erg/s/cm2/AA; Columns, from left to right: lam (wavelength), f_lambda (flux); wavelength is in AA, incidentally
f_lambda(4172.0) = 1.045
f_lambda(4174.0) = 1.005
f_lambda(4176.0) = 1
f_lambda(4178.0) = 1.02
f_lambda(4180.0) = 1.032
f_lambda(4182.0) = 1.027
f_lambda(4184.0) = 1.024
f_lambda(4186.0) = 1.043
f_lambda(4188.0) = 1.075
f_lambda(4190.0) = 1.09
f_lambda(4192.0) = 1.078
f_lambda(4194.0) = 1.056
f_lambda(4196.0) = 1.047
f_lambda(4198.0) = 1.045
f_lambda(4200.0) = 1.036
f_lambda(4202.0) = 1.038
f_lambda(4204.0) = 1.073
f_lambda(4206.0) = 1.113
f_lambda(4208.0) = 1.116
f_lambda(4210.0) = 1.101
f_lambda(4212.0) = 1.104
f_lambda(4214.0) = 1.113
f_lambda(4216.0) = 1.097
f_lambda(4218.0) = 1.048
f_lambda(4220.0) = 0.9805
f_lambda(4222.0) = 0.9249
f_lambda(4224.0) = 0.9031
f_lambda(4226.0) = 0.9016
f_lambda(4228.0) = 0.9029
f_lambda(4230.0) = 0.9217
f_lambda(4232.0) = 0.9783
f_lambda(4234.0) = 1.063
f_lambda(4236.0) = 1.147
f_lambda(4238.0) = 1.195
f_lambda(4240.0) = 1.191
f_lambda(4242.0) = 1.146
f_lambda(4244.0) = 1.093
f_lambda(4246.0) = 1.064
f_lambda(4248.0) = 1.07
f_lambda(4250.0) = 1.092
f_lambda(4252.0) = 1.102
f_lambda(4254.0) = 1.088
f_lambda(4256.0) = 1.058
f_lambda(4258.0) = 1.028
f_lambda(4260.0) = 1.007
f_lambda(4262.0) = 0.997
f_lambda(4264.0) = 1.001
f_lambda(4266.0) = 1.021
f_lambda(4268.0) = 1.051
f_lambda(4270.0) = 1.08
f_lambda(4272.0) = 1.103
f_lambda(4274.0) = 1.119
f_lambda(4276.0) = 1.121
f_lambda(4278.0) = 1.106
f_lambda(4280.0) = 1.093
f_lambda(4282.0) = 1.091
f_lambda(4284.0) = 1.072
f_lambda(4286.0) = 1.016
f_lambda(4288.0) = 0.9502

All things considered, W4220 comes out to 0.8 AA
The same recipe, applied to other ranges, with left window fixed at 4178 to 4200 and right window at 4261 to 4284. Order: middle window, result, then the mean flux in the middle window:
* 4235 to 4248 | -0.87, 1.13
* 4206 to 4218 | -0.53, 1.1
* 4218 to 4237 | 1.55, 0.973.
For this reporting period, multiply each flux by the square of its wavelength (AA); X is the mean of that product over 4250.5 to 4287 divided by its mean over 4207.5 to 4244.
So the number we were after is 1.0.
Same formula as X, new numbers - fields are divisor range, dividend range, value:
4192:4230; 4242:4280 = 1.06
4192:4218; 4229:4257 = 1.03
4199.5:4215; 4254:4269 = 0.97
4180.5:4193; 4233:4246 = 1.10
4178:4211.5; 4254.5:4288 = 1.03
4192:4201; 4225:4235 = 0.92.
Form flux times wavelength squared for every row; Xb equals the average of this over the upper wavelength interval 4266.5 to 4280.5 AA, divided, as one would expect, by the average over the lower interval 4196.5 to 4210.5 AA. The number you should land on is 1.1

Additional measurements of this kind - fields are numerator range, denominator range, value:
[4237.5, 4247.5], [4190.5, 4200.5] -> 1.10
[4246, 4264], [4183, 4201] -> 1.03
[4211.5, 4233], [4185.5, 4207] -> 0.94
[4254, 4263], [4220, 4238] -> 1.06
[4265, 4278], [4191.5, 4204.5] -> 1.07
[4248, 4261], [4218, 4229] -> 1.15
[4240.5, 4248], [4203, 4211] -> 1.02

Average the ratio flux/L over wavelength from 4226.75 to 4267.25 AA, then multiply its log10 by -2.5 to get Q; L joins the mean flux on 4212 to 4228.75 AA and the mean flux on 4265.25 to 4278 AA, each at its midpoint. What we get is -0.018 mag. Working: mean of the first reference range 0.992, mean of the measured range 1.06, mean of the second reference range 1.09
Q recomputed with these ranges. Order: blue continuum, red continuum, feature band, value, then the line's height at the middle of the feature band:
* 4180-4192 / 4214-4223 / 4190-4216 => -0.04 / 1.04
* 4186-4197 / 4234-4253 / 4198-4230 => 0.06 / 1.09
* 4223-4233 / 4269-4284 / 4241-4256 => -0.10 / 0.997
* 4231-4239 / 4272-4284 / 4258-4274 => 0.06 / 1.1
